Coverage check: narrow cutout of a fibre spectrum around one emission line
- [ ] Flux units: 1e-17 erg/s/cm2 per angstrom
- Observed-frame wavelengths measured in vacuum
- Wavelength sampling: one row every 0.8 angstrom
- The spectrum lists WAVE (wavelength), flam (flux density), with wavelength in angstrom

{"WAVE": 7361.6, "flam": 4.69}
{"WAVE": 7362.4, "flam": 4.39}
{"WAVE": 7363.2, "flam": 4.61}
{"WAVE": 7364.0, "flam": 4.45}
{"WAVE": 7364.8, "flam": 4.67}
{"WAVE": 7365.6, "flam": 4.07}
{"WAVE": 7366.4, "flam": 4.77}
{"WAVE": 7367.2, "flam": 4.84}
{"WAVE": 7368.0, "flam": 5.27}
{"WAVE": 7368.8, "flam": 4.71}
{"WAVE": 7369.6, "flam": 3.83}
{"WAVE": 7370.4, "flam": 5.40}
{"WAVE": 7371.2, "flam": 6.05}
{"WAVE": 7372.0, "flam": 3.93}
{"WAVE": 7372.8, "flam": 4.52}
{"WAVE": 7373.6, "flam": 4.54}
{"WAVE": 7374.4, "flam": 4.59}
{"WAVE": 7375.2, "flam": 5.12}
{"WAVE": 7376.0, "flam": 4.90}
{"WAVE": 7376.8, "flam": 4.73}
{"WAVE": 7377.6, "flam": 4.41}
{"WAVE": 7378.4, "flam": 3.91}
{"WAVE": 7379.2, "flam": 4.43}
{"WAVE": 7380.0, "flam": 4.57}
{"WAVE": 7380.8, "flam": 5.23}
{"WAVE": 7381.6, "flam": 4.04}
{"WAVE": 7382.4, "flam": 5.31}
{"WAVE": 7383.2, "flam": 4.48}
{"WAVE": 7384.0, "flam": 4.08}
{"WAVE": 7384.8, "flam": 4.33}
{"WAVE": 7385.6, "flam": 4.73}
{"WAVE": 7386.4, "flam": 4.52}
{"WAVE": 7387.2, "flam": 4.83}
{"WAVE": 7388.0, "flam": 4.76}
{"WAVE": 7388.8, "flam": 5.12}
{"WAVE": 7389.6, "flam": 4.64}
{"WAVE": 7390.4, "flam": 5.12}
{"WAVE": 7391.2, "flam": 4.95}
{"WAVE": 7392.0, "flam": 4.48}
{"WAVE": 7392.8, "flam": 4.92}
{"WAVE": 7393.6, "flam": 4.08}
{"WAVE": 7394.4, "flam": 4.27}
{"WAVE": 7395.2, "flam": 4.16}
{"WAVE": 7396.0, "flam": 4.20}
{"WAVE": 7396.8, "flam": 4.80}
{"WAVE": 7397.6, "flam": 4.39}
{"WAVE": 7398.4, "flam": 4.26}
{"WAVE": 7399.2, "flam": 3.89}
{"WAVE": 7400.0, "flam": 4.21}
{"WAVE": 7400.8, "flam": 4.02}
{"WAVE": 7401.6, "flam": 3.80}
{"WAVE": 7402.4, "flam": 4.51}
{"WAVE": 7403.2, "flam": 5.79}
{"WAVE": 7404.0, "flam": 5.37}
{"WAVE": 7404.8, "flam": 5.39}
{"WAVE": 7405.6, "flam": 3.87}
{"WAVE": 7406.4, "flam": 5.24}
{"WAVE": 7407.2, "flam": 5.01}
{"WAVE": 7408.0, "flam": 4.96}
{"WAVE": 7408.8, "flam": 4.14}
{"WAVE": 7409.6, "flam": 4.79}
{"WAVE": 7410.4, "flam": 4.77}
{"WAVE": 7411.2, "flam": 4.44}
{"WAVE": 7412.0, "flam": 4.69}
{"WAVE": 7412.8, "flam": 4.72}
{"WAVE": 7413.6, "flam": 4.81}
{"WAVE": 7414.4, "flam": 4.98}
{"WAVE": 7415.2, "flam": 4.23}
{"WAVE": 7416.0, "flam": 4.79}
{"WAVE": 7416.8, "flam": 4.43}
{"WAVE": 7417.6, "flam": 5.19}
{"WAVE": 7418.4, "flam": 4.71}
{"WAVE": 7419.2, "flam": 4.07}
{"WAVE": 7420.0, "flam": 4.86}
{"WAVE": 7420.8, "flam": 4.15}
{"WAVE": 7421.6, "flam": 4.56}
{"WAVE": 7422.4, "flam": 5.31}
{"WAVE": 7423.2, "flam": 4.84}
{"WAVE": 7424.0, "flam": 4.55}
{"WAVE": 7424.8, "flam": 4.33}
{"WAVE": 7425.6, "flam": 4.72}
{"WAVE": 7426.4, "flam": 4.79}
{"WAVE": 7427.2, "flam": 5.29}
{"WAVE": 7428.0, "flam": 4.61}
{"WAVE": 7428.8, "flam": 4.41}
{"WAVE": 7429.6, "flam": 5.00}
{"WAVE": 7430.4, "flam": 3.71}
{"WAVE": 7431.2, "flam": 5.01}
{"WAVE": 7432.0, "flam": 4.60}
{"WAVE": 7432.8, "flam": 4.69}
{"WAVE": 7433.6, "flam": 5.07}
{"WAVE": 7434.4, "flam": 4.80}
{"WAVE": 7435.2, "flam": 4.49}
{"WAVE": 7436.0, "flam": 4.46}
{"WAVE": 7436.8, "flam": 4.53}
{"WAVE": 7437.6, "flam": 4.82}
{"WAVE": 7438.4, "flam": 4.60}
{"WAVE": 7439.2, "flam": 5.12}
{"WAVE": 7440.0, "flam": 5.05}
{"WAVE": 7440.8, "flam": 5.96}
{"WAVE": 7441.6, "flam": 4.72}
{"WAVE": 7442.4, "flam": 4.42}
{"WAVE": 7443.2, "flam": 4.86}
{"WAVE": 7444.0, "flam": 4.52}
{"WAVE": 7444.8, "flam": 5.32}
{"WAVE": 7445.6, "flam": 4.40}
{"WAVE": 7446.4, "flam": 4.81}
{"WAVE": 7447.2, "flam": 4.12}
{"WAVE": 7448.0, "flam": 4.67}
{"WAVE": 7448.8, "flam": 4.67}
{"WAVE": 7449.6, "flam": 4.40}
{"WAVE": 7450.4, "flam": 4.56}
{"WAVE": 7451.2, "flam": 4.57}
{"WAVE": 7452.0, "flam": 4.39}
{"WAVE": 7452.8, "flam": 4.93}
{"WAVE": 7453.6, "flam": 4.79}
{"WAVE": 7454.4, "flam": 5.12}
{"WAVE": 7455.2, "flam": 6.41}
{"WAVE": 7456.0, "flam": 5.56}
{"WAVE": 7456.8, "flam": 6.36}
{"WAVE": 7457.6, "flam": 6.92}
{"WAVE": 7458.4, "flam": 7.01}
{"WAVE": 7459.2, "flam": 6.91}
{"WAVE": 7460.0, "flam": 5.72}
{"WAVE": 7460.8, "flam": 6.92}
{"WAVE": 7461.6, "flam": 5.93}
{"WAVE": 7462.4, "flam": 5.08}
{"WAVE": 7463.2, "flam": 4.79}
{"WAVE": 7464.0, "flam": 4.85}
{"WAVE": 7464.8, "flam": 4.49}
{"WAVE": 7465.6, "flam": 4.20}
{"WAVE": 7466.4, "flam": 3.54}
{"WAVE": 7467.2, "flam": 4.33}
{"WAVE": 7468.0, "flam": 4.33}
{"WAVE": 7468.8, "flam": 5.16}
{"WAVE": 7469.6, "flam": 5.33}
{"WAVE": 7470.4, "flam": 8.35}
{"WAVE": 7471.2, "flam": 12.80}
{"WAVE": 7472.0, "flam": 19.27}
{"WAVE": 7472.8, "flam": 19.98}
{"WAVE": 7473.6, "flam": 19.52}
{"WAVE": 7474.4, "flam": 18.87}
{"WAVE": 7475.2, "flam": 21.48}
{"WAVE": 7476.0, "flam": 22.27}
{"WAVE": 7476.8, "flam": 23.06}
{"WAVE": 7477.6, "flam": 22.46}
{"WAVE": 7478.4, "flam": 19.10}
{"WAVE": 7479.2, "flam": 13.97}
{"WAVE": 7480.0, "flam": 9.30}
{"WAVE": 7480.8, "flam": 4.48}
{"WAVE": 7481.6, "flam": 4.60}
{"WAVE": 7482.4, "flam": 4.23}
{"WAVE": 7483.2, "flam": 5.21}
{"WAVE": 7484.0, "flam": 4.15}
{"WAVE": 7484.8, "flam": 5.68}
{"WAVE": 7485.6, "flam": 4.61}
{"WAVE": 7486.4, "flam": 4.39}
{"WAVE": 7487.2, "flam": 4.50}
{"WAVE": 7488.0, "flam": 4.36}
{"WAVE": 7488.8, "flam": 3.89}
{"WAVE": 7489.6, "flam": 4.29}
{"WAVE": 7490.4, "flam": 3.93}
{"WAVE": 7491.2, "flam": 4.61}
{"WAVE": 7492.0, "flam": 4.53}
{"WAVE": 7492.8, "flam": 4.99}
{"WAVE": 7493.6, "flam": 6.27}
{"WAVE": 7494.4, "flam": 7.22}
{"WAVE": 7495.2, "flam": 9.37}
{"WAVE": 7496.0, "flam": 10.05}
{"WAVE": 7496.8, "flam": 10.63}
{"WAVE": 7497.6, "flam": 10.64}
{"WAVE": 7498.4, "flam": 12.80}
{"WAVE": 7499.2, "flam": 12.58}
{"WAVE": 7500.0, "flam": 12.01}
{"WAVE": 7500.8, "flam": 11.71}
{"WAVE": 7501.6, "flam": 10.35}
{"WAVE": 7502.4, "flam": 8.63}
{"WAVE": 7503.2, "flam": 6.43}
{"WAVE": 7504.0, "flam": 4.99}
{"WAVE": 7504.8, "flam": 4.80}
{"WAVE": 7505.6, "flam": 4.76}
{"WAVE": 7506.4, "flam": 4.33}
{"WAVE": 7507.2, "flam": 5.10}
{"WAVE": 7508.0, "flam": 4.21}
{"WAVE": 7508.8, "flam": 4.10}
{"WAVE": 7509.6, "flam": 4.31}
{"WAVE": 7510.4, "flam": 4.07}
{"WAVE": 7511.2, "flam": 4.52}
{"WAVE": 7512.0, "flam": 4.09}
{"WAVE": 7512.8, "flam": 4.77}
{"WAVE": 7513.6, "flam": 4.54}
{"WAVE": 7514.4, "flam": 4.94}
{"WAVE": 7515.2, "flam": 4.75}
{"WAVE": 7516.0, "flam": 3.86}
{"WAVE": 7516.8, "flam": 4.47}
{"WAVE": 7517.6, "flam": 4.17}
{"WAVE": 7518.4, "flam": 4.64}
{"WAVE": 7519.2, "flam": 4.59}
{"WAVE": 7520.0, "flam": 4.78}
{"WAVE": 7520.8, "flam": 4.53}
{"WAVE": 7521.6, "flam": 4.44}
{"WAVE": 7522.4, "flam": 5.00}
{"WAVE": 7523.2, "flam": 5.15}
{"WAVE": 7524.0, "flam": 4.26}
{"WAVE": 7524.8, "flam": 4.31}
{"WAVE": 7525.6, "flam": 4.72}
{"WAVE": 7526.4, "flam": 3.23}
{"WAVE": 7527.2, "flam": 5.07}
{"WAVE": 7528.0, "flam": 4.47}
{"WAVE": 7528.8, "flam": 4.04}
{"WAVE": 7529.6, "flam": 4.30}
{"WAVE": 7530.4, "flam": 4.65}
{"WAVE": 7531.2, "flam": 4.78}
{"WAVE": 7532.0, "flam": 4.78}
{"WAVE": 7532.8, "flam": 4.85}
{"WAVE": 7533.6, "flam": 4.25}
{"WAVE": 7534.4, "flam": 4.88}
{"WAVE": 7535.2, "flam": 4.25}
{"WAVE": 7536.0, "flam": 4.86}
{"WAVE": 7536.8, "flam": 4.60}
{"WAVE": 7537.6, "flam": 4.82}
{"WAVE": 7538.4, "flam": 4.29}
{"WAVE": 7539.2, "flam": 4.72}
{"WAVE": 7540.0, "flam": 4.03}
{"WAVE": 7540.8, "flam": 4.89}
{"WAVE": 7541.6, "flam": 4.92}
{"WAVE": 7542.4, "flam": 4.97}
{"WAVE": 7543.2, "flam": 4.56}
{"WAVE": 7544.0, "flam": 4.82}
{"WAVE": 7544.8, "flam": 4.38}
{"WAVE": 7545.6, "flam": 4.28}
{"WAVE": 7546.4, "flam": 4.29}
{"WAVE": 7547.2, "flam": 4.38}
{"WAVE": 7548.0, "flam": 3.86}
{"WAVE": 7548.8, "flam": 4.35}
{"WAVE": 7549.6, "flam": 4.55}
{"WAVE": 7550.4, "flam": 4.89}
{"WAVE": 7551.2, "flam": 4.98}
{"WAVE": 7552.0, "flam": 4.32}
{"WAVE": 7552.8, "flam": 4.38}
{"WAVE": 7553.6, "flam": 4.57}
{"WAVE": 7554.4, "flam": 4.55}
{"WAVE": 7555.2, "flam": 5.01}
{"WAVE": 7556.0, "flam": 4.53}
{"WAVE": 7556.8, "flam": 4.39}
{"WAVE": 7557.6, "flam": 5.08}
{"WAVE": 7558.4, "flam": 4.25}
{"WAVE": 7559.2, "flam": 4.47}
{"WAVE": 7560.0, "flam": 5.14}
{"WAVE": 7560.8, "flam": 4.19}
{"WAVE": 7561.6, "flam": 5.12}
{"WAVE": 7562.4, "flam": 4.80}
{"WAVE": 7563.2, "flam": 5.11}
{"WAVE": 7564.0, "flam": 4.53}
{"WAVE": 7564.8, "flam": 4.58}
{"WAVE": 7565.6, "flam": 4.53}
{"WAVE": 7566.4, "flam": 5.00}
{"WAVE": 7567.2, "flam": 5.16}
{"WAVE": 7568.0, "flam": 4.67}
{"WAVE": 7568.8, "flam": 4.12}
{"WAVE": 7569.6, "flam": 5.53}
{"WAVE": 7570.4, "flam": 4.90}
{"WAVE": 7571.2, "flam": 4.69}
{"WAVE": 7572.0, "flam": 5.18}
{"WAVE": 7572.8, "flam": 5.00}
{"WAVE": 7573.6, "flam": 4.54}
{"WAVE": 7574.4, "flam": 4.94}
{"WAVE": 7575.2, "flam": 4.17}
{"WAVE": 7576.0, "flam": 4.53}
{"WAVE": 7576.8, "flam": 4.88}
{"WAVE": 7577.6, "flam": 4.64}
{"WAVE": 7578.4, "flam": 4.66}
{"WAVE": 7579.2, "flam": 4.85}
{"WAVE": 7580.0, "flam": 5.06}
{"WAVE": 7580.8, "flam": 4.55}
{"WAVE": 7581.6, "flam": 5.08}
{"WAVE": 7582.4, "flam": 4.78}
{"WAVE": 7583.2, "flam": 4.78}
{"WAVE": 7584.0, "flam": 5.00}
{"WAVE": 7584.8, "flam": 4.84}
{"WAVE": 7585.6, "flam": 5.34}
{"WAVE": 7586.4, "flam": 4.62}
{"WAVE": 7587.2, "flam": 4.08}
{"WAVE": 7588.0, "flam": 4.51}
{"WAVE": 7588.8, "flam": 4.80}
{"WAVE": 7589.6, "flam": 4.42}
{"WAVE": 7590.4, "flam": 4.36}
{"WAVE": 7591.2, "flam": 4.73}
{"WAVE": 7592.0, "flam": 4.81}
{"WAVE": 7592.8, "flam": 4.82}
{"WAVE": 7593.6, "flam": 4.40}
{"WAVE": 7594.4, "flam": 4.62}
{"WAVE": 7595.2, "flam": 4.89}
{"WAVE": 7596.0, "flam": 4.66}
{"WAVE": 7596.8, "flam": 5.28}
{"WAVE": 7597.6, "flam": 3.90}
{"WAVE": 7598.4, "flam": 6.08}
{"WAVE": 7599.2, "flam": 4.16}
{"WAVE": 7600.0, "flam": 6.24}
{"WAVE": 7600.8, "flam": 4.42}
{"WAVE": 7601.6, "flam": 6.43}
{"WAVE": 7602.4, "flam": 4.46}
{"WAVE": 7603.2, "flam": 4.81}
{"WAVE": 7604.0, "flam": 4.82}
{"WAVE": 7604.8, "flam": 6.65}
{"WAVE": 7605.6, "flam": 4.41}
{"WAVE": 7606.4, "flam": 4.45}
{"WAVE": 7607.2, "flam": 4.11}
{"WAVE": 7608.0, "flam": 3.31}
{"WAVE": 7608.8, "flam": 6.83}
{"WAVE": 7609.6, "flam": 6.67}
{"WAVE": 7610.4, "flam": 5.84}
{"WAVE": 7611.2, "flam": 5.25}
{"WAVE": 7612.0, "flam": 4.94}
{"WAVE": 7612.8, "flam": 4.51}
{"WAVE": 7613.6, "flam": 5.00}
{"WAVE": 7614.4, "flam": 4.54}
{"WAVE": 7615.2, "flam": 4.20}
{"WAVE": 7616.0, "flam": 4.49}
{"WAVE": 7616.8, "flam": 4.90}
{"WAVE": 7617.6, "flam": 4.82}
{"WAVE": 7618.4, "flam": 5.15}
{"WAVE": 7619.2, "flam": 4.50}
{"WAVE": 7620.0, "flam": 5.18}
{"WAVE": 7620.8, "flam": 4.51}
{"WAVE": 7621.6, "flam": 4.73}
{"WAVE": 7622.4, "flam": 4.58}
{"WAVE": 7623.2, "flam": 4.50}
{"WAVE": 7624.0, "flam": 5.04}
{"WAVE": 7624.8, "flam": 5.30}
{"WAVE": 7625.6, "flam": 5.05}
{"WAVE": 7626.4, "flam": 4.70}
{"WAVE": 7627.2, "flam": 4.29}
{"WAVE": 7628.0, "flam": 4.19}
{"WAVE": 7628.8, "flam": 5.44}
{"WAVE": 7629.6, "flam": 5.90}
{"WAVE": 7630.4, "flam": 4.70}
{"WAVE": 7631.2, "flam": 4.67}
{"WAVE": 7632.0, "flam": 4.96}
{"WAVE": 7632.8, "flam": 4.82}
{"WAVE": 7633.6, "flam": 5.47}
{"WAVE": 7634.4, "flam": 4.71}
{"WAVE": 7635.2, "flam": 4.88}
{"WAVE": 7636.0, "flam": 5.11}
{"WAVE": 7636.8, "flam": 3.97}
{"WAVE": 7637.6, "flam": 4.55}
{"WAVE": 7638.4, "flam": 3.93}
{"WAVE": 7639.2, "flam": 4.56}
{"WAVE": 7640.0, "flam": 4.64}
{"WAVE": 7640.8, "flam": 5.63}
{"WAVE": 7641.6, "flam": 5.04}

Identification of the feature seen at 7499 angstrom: [N II] 6583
